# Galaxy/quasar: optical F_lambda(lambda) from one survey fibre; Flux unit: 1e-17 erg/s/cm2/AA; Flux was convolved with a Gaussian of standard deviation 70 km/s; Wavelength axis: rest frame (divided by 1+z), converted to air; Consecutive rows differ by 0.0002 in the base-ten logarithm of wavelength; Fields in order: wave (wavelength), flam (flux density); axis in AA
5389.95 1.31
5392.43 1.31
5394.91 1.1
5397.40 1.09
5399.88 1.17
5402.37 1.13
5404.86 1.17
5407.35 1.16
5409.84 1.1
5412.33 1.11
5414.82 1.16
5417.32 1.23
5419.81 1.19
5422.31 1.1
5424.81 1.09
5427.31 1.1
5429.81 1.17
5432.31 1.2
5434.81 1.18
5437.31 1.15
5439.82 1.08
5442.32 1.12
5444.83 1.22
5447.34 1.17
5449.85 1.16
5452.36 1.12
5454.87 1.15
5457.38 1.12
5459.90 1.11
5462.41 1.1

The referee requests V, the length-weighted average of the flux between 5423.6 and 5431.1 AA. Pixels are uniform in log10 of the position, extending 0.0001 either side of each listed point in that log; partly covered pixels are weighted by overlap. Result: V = 1.12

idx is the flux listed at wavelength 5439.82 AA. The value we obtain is 1.08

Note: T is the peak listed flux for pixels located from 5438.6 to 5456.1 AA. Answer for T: 1.22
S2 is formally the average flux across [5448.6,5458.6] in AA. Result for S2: 1.14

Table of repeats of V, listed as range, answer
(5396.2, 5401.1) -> 1.13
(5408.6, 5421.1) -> 1.16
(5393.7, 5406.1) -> 1.13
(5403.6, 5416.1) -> 1.14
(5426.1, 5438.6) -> 1.16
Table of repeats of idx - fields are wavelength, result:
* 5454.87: 1.15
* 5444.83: 1.22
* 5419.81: 1.19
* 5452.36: 1.12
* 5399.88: 1.17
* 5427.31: 1.1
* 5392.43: 1.31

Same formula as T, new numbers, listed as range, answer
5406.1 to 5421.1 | 1.23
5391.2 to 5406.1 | 1.31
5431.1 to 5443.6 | 1.2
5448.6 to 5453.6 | 1.16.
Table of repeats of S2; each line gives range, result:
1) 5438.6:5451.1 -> 1.15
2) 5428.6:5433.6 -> 1.19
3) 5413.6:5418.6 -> 1.2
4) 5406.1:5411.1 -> 1.13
